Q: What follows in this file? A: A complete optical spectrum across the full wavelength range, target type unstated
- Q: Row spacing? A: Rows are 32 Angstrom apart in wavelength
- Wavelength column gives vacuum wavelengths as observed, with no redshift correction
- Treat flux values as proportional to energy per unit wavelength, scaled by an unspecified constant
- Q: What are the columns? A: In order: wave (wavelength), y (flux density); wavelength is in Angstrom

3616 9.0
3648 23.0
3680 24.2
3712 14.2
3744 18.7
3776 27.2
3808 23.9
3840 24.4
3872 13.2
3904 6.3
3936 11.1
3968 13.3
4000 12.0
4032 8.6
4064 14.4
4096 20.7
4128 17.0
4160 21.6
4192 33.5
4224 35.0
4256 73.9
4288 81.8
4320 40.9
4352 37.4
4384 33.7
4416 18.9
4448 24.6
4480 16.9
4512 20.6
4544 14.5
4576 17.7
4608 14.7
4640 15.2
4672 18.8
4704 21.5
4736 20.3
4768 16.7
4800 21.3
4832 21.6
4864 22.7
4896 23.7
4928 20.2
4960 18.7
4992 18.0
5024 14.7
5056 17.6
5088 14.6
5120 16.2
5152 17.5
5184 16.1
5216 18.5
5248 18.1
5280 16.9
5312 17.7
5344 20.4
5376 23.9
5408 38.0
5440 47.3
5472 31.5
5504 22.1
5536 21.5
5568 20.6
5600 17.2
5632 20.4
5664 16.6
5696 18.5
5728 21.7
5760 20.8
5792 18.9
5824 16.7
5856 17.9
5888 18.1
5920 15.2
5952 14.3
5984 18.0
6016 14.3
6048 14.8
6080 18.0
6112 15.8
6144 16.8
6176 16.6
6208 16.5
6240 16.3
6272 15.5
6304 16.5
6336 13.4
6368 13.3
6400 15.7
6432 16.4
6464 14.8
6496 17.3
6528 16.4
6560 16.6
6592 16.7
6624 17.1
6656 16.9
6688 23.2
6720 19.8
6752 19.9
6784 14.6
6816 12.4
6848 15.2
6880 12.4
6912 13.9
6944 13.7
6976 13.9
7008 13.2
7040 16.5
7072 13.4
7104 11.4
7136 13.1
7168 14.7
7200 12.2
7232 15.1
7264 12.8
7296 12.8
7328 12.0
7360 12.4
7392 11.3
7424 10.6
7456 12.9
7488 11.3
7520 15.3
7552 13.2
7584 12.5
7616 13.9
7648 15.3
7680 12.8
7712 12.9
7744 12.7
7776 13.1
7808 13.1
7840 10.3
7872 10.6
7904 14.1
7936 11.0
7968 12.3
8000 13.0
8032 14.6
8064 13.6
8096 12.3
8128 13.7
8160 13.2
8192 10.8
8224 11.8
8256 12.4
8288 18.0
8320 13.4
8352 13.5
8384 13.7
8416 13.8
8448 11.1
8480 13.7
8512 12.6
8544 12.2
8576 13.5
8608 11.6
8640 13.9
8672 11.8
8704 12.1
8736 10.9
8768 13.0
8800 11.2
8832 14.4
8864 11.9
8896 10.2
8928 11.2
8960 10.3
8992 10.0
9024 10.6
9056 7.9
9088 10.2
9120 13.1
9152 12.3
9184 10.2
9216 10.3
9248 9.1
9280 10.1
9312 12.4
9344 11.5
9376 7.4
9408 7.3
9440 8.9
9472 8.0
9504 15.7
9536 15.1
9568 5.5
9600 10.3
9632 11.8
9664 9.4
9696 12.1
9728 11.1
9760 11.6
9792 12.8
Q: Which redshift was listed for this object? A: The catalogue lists 2.508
